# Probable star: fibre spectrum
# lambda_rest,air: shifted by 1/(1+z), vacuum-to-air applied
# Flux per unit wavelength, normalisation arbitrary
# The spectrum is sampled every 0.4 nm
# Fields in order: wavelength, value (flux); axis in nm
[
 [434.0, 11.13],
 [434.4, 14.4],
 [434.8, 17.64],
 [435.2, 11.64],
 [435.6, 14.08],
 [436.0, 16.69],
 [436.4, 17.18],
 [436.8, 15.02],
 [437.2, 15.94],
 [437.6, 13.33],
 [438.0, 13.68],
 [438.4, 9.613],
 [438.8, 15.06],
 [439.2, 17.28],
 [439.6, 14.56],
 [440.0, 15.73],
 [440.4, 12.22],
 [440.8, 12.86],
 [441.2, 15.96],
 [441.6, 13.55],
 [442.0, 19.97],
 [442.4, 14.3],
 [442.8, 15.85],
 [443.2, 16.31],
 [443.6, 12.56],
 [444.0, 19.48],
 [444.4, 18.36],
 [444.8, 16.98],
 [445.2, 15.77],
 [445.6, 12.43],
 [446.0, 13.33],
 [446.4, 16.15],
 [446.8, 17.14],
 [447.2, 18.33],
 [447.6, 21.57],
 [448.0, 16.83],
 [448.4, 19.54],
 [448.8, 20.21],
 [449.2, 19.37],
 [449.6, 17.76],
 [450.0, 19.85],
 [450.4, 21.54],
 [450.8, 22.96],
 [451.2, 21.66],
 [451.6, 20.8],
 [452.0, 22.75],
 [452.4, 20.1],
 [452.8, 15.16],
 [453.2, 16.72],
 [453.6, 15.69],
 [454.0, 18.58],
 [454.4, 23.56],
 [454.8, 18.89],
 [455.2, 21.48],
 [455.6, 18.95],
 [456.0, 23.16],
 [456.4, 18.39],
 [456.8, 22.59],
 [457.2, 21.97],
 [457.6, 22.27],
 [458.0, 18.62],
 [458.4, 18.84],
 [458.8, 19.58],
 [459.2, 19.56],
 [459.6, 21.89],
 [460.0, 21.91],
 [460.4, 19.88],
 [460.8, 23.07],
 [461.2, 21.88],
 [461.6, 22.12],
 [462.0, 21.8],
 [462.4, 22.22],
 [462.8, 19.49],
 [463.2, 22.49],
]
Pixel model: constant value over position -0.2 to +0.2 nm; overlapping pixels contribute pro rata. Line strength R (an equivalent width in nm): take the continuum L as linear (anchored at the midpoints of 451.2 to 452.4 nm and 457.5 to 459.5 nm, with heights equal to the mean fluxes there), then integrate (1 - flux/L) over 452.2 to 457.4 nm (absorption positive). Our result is 0.26 nm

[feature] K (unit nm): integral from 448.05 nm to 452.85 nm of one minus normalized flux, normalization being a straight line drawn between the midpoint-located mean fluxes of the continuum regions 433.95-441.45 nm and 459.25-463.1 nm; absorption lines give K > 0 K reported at -0.494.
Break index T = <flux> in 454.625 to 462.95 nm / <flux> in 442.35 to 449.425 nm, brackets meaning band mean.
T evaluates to 1.23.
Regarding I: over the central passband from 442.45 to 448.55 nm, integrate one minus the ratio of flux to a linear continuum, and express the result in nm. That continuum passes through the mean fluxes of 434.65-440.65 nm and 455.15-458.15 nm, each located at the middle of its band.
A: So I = 0.22 nm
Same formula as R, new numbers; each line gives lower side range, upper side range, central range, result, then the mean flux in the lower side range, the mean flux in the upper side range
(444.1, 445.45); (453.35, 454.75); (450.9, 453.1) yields -0.17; 17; 19.1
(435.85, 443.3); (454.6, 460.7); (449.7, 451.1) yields -0.22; 15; 20.6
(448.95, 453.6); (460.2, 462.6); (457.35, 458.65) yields 0.07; 19.7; 21.8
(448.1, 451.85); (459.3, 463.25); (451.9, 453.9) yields 0.27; 20.3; 21.6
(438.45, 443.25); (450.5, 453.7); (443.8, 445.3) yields -0.11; 15.1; 19.7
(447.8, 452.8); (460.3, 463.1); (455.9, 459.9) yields 0.08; 20.1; 21.6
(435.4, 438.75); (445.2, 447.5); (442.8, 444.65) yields -0.14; 14.5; 15.8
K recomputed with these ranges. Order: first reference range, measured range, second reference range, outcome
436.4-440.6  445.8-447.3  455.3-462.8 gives 0.08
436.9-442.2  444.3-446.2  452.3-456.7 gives 0.13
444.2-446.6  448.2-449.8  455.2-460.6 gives -0.21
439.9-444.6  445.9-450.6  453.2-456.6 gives -0.28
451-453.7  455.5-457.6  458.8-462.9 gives -0.11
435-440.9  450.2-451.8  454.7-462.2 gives -0.28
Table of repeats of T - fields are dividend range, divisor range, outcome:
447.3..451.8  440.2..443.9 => 1.35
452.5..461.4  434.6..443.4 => 1.35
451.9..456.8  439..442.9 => 1.28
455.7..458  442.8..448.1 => 1.29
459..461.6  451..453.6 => 1.11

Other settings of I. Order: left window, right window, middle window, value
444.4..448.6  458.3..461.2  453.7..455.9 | -0.10 nm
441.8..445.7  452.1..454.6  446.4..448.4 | -0.14 nm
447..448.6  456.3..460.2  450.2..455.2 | -0.04 nm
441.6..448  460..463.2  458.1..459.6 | 0.08 nm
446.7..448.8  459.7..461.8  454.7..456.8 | 0.02 nm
